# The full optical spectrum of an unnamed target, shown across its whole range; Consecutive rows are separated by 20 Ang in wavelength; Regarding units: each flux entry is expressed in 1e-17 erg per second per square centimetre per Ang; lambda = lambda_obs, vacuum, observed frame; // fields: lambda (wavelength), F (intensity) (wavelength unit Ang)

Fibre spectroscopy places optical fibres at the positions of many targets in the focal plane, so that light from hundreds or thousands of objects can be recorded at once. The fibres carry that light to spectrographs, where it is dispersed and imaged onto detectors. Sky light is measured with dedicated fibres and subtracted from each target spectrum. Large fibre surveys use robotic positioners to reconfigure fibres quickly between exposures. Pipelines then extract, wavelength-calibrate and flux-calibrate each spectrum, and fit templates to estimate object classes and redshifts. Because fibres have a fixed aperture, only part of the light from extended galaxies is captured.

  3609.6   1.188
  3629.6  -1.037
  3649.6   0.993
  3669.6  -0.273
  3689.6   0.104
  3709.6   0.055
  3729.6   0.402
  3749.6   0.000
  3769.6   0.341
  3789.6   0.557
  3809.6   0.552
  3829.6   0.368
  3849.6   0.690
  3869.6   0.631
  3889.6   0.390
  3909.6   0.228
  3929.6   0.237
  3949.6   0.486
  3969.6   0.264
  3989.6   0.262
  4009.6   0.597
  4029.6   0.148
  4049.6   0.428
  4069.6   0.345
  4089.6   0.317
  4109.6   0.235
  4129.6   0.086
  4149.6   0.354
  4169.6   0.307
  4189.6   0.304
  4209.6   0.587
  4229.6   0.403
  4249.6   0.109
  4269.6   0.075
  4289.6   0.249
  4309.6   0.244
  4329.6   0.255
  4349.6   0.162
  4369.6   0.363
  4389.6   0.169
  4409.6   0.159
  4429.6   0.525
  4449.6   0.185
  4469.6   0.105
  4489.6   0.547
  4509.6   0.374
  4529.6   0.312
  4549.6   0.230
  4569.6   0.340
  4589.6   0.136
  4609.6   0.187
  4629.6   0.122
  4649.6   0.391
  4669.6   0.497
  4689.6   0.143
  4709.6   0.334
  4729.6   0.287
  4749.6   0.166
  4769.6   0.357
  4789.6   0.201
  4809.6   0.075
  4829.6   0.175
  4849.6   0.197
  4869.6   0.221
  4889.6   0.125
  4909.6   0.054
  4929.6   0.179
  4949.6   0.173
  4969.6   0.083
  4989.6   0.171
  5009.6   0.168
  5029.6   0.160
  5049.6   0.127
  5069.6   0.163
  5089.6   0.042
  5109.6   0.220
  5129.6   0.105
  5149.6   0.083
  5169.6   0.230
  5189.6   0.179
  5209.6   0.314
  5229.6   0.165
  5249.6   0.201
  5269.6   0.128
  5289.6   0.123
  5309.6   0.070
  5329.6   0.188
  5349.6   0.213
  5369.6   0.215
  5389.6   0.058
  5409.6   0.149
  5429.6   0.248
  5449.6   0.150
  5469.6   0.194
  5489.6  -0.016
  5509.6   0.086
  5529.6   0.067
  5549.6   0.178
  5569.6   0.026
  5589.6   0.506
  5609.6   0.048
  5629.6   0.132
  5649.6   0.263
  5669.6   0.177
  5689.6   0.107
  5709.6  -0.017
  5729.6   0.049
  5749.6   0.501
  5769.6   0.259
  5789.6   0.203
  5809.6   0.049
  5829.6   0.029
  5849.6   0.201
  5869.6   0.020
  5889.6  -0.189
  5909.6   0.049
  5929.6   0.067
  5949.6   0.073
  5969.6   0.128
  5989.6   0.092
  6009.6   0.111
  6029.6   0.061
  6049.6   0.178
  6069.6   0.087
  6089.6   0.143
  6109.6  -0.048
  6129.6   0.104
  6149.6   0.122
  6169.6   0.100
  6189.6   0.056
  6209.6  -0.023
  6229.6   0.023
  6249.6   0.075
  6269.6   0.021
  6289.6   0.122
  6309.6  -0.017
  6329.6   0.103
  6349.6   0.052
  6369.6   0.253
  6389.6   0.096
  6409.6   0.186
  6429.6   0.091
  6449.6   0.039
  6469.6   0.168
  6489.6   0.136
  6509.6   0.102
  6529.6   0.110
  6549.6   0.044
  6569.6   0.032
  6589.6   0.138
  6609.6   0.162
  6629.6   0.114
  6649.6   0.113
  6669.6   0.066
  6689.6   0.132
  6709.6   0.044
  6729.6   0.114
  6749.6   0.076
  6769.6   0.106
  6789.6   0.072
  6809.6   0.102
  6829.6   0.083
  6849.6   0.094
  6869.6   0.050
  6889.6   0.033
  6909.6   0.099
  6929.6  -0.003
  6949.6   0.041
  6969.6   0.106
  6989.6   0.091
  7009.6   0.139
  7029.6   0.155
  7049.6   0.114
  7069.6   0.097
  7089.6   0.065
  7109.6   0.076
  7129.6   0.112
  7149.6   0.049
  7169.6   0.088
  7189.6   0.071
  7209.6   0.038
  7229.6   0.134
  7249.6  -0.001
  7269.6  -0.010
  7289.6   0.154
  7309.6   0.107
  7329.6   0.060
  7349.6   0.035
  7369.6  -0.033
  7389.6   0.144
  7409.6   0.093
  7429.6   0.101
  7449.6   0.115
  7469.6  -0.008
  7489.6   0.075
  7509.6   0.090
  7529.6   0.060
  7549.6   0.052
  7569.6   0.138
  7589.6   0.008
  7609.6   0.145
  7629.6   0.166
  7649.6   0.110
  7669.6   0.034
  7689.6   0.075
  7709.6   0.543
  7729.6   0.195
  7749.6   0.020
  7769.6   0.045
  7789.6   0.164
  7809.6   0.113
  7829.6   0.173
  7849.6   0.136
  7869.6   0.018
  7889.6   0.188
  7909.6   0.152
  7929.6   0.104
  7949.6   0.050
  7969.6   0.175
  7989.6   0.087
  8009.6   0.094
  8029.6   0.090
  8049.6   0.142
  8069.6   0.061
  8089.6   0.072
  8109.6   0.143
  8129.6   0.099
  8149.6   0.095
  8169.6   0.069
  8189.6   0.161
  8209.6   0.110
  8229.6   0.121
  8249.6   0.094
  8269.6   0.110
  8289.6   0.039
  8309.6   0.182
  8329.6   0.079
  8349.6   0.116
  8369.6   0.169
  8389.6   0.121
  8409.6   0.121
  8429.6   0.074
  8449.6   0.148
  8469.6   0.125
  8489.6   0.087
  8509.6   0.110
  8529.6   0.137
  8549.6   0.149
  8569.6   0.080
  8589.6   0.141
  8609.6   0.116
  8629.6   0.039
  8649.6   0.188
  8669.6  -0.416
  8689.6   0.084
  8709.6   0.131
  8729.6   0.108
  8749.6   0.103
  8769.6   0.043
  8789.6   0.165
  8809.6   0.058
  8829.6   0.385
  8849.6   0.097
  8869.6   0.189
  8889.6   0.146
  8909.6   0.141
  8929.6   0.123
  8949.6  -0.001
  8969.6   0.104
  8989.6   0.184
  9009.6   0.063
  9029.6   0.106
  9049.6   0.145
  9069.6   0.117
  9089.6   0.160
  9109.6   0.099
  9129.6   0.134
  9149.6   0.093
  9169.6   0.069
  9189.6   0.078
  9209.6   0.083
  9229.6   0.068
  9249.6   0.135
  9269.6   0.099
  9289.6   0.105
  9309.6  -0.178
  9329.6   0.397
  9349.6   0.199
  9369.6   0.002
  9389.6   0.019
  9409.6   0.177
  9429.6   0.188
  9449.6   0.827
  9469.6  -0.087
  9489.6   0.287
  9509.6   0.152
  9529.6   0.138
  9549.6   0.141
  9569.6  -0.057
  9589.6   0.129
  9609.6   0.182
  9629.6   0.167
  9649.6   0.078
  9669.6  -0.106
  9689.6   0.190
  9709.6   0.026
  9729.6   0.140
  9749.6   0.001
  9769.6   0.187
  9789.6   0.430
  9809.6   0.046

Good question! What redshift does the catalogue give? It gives 1.07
